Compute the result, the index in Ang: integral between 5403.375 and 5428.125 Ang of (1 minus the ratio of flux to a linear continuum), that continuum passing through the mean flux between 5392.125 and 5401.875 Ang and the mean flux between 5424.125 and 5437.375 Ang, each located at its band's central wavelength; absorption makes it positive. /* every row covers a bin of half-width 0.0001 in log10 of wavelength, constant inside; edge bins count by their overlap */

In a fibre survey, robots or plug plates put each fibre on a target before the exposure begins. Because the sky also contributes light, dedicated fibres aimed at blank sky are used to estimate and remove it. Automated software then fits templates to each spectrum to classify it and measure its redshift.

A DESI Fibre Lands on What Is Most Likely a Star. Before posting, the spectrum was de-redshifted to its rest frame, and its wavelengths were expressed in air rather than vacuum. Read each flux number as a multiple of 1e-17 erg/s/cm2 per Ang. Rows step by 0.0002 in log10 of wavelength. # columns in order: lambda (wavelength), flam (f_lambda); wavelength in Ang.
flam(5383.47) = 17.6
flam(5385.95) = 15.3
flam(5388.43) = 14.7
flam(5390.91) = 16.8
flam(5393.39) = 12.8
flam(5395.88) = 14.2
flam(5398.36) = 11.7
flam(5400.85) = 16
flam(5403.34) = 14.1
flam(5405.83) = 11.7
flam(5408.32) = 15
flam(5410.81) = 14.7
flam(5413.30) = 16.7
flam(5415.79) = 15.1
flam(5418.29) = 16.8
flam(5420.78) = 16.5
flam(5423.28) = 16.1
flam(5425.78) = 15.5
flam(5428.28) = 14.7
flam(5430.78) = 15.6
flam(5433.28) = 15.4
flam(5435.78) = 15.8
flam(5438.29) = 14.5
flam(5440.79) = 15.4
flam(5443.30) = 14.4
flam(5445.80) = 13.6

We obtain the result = -1.1 Ang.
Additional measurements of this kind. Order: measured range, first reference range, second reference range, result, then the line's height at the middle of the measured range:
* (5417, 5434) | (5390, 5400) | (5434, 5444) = -1.3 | 14.7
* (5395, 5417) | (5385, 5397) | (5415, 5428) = 1.4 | 15.3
